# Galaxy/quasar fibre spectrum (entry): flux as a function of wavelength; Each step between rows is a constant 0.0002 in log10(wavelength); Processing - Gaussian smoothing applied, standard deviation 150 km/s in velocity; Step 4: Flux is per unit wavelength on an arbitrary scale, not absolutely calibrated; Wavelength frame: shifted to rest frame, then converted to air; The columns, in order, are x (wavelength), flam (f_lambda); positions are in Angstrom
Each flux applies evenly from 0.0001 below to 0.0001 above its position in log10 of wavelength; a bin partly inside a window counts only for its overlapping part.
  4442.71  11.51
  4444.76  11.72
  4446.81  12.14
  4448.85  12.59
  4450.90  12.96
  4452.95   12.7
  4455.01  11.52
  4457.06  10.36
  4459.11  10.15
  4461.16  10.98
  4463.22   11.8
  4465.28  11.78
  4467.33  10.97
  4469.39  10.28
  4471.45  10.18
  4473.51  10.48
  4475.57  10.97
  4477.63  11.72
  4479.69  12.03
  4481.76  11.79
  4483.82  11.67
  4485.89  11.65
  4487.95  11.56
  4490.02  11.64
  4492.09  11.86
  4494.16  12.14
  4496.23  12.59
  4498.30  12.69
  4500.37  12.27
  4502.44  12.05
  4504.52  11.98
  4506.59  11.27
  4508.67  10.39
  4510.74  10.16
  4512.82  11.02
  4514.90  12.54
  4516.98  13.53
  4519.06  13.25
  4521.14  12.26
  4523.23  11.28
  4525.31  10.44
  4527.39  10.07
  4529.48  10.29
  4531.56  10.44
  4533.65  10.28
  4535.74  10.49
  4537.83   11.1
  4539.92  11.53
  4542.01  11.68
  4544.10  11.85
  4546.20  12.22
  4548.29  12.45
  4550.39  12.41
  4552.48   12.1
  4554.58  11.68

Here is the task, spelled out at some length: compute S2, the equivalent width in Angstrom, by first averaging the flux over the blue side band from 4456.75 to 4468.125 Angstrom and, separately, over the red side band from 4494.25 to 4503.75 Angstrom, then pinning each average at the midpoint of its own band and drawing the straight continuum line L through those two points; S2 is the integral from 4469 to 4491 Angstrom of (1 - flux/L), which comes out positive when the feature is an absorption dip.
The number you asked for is 0.7 Angstrom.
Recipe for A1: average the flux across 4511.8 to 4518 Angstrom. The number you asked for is 12.4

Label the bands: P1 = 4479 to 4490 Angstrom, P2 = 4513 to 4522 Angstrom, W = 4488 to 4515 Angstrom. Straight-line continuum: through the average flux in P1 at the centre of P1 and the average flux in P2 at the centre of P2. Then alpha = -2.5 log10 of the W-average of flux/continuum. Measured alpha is 0.05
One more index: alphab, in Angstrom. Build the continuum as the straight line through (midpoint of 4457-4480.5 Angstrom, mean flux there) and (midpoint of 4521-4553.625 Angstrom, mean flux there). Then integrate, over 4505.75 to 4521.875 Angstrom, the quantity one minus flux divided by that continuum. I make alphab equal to -0.9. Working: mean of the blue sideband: 11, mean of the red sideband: 11.3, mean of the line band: 11.8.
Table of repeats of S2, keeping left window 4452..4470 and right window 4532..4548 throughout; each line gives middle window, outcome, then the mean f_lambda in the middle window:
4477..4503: -1.7 Angstrom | 12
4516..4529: -0.5 Angstrom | 11.7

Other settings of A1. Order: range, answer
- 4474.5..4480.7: 11.6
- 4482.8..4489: 11.6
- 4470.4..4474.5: 10.3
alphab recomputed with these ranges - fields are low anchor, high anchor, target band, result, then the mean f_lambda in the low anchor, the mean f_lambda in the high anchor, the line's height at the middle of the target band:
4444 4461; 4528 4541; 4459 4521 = -2.1 Angstrom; 11.7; 10.7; 11.2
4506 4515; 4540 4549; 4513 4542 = 0.2 Angstrom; 10.9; 12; 11.4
